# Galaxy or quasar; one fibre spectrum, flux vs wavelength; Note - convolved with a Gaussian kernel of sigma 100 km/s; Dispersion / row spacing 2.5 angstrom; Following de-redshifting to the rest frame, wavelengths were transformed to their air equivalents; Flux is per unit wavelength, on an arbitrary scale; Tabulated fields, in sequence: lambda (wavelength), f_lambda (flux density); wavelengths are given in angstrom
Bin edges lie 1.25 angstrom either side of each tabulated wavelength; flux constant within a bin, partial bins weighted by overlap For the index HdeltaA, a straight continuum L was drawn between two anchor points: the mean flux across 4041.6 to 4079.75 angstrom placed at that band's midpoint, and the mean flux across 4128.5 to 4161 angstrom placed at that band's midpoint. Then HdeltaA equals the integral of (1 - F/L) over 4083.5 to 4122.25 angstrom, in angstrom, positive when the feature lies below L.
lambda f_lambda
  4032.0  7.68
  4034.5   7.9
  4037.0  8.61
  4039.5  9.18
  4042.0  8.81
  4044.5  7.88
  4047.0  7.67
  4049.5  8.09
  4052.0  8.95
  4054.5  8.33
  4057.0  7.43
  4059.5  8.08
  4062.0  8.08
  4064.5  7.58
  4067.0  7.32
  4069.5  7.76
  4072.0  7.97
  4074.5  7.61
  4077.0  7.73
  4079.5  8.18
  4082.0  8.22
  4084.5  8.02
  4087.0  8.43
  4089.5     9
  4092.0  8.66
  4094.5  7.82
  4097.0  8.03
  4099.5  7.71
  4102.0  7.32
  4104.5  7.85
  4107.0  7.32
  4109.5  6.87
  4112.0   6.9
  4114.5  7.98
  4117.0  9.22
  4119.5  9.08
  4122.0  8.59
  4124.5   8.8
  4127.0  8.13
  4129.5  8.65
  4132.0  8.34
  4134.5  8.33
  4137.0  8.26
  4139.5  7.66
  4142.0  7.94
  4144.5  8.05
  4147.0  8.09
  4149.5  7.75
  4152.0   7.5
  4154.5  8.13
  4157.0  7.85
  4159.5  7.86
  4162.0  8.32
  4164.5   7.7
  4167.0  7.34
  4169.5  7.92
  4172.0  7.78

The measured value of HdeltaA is -0.2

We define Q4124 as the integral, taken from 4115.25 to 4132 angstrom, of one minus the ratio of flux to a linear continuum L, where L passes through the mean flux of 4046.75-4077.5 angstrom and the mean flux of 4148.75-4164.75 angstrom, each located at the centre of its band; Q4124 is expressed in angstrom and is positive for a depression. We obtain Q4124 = -1.7 angstrom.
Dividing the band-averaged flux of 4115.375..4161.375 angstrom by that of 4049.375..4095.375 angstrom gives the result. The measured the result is 1.02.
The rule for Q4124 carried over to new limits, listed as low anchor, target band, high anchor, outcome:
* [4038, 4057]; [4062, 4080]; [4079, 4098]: 1.3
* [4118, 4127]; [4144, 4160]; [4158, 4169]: 0.4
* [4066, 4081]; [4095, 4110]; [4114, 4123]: 1.5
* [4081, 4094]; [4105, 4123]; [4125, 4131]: 1.0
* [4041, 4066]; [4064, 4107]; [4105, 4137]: 1.0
